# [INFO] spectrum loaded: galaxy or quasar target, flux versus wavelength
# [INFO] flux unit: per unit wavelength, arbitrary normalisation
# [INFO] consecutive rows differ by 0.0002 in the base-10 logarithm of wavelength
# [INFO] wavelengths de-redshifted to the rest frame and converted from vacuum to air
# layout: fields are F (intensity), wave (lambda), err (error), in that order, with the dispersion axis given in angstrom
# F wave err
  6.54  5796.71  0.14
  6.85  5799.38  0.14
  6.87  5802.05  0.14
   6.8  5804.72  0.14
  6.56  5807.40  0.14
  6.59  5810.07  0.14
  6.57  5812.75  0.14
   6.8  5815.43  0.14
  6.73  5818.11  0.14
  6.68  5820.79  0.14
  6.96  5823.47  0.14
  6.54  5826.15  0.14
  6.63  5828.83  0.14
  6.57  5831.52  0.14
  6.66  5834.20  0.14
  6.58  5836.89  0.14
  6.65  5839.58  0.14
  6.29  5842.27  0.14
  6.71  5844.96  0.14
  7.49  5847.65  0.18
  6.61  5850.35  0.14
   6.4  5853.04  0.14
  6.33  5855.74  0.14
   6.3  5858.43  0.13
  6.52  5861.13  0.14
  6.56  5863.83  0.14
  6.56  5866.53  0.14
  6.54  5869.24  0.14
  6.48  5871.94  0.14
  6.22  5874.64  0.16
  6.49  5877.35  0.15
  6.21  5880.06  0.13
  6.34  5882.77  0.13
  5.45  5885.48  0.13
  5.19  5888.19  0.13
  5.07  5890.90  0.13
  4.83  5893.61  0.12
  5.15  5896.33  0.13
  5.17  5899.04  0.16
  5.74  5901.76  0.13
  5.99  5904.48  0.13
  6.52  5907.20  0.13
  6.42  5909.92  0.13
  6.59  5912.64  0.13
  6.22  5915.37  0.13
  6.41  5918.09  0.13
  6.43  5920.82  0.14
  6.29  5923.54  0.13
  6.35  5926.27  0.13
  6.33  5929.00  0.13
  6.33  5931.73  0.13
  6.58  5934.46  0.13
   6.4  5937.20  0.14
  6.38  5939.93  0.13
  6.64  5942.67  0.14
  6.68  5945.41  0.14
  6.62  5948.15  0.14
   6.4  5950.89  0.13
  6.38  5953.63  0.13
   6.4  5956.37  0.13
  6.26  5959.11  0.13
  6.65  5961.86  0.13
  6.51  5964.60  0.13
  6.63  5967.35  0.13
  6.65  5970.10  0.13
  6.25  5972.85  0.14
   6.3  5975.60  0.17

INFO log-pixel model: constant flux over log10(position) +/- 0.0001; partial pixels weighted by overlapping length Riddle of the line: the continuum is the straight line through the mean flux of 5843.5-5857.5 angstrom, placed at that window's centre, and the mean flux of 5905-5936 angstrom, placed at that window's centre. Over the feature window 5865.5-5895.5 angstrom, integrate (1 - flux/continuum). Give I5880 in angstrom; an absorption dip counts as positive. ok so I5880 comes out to 3.0 angstrom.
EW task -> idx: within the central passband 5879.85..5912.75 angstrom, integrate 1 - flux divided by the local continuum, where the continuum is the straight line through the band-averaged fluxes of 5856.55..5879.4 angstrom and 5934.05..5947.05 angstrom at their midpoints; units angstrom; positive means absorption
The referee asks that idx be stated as 3.98 angstrom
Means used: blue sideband 6.45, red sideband 6.53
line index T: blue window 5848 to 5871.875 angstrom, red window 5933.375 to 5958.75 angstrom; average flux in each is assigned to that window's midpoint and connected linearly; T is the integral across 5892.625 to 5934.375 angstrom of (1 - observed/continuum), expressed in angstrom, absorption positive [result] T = 2.7 angstrom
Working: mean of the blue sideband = 6.52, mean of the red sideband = 6.49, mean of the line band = 6.08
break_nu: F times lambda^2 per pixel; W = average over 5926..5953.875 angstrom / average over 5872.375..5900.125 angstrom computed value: 1.17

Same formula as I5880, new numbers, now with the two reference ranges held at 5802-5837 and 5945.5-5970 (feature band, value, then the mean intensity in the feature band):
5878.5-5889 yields 1.2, 5.84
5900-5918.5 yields 0.9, 6.24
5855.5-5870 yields 0.3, 6.48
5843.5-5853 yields -0.3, 6.86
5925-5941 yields 0.3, 6.4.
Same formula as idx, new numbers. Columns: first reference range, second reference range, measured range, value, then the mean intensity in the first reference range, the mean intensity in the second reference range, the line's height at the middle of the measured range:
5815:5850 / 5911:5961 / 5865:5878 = 0.3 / 6.71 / 6.43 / 6.6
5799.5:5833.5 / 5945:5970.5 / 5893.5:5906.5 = 2.2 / 6.7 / 6.51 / 6.59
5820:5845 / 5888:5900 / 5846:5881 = -4.1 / 6.62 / 5.07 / 5.84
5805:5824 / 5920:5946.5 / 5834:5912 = 4.6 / 6.69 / 6.44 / 6.57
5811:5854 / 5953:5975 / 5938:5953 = -0.1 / 6.68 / 6.46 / 6.5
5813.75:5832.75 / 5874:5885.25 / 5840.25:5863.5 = -0.4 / 6.7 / 6.23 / 6.46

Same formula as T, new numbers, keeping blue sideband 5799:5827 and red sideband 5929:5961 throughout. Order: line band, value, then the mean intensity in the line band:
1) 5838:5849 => -0.2 angstrom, 6.78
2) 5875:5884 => 0.3 angstrom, 6.33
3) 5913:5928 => 0.3 angstrom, 6.36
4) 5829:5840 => 0.1 angstrom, 6.61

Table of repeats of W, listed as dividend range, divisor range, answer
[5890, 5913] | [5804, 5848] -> 0.88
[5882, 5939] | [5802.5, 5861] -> 0.93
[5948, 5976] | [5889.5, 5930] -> 1.10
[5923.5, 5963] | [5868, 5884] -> 1.03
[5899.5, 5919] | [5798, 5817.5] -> 0.96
